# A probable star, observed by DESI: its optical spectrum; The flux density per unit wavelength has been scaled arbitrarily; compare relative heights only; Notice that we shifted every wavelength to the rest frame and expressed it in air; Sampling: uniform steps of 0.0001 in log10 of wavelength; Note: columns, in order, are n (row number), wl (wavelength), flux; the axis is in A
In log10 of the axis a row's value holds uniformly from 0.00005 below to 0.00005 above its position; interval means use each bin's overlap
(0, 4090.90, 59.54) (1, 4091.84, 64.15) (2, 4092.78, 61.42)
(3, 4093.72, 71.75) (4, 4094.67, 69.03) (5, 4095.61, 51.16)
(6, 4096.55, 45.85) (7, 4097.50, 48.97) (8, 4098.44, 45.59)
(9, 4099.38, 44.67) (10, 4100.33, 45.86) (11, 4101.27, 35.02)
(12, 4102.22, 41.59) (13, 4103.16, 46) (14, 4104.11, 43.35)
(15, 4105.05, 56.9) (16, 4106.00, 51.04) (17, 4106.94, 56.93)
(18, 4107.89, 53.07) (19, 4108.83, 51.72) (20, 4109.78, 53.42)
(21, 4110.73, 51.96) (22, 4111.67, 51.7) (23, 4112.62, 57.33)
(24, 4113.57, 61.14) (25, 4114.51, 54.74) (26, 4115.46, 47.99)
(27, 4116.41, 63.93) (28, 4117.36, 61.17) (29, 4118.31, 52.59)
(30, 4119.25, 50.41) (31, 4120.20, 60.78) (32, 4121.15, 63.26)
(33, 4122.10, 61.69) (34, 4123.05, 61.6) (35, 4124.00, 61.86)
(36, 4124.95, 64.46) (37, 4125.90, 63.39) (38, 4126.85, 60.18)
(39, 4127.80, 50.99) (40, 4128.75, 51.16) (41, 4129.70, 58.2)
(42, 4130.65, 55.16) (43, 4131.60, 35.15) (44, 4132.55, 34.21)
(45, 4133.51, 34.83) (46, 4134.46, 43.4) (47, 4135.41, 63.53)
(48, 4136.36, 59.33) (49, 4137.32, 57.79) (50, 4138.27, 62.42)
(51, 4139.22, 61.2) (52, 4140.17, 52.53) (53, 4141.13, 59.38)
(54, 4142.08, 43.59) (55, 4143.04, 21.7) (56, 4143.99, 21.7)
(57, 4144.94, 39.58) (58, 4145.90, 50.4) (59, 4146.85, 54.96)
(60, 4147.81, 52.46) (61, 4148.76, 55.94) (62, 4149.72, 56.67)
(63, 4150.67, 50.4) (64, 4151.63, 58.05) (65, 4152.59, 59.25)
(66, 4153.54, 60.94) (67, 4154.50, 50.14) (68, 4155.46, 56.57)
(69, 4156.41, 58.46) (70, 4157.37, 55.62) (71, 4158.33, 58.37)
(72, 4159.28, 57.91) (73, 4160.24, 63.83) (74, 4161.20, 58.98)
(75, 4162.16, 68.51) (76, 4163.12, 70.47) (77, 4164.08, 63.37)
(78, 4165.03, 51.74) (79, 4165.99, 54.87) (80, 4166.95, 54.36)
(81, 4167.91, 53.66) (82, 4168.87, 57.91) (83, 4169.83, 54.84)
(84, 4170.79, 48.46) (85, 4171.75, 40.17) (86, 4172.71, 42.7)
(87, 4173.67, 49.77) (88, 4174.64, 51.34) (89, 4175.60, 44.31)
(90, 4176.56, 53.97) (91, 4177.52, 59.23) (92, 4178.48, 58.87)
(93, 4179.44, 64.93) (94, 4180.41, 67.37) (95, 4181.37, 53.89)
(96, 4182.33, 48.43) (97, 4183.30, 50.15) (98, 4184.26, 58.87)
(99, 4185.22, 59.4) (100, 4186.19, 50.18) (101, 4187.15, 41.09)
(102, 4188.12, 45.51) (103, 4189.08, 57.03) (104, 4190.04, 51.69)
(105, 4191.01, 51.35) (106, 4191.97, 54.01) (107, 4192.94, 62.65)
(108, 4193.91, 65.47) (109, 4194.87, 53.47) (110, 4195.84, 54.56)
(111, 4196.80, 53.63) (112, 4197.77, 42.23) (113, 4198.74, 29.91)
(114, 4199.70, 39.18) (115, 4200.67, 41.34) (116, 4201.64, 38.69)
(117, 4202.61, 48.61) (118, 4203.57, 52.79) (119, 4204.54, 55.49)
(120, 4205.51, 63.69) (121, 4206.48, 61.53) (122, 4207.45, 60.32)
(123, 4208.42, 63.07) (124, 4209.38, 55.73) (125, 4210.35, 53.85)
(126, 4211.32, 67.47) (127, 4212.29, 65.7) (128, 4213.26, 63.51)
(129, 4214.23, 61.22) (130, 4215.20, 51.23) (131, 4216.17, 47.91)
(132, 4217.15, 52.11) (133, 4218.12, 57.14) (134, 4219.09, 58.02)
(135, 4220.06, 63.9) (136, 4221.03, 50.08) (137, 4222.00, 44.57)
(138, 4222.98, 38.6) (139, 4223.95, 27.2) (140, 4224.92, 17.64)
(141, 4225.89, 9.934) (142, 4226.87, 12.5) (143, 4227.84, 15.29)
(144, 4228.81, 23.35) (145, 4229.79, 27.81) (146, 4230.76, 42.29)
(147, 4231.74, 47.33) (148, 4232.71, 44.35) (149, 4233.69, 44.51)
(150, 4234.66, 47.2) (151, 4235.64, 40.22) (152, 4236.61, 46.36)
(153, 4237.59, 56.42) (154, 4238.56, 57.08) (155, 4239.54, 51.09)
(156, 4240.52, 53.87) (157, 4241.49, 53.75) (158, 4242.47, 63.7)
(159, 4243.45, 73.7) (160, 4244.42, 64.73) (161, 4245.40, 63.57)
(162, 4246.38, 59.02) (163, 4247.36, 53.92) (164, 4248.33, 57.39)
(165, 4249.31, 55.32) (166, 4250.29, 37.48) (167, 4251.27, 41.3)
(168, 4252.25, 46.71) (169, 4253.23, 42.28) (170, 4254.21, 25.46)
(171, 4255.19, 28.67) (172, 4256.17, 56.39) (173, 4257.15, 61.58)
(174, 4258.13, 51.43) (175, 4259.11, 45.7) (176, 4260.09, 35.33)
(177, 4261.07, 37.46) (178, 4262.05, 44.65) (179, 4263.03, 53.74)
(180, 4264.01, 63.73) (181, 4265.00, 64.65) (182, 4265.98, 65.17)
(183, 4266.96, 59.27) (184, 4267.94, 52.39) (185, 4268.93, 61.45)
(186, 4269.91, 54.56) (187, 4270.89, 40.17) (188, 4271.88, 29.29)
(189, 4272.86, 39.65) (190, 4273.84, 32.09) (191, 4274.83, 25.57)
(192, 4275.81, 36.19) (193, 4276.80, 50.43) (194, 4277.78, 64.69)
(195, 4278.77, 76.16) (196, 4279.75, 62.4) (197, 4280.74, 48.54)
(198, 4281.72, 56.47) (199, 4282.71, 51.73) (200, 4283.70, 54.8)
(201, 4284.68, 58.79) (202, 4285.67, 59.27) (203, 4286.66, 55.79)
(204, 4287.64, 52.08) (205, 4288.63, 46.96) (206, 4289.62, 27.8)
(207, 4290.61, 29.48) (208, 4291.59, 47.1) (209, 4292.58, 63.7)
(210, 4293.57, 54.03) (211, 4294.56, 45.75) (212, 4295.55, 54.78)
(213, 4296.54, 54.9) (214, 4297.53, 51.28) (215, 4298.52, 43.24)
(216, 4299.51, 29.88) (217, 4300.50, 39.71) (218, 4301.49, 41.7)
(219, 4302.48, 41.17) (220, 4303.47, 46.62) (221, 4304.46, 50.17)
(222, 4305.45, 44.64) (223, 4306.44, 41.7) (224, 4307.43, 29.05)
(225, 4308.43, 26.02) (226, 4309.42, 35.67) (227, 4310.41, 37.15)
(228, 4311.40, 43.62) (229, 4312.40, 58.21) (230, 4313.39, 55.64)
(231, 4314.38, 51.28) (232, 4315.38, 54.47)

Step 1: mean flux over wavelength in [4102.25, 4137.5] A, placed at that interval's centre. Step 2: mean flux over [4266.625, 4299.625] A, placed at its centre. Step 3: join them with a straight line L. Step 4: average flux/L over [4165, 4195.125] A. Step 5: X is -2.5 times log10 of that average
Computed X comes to -0.03 mag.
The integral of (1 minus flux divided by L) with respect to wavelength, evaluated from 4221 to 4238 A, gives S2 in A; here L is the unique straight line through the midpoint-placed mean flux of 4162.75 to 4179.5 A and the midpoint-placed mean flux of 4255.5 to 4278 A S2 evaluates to 5.3 A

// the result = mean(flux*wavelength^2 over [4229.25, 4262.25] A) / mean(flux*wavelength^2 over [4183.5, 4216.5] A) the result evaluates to 0.9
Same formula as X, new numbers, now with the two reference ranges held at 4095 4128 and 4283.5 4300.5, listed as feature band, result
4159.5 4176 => -0.06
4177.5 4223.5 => -0.06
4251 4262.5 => 0.15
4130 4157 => 0.05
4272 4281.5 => 0.02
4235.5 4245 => -0.14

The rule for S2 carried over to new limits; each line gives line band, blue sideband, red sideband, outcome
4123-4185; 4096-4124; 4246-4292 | -2.7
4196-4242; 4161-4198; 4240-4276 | 4.6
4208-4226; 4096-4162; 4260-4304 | 0.0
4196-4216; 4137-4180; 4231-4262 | -0.7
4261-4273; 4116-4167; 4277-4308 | -0.5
